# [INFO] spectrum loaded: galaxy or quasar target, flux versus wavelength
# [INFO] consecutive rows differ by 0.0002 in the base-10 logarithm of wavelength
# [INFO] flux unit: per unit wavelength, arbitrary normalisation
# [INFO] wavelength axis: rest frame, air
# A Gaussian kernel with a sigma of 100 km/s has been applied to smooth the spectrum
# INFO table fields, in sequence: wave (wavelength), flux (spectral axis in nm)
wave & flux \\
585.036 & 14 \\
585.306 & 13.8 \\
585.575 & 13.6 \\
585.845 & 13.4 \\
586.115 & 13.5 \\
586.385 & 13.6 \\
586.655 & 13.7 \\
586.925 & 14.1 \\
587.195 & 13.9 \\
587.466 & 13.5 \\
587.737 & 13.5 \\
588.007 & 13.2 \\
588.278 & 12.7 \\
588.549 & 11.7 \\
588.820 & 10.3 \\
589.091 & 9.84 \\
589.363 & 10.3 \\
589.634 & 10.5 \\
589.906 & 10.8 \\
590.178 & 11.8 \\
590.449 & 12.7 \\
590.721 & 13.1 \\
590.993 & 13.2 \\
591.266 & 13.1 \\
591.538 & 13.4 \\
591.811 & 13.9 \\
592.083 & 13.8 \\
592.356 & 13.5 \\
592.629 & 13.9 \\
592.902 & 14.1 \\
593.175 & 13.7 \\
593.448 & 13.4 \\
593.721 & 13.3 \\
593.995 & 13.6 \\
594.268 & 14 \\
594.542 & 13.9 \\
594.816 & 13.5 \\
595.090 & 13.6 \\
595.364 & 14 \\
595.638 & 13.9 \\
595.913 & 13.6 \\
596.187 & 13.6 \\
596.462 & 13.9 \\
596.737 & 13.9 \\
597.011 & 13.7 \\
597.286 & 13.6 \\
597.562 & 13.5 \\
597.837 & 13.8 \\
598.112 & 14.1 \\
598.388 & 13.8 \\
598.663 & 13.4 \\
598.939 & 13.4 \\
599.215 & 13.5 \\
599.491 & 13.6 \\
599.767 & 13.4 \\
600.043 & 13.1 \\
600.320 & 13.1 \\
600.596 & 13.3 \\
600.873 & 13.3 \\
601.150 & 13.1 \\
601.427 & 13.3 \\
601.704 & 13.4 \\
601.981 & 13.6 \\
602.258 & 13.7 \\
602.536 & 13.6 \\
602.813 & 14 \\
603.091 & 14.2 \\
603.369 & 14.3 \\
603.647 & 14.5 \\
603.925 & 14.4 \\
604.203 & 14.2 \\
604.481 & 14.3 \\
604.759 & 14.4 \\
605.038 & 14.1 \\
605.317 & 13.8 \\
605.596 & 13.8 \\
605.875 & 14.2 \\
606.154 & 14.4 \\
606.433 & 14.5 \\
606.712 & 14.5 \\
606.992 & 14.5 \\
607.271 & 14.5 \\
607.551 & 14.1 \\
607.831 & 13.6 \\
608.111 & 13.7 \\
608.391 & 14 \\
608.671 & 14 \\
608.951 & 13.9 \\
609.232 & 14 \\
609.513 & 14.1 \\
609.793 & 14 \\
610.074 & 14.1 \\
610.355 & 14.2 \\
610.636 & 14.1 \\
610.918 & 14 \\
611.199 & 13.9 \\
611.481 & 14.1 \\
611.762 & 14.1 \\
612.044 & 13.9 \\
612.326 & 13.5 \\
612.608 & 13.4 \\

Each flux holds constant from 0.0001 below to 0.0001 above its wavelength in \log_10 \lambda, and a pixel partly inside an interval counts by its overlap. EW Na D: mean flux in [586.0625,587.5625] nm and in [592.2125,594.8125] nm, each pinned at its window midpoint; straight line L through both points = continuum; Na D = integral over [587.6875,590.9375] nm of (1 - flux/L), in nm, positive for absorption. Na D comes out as 0.48 nm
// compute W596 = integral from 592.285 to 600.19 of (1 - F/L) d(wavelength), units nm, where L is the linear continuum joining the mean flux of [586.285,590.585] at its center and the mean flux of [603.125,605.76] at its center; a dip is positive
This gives -0.285 nm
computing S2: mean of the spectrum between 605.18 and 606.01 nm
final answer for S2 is 13.9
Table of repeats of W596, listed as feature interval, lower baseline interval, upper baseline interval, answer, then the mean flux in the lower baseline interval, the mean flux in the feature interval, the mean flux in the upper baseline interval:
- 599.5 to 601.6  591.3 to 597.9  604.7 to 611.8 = 0.094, 13.7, 13.3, 14.1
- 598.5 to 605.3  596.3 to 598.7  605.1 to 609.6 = 0.094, 13.8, 13.7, 14.1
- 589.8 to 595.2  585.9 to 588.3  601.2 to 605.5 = 0.144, 13.6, 13.3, 14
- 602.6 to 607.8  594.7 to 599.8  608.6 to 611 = -0.122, 13.7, 14.2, 14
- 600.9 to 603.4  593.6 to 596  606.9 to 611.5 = 0.042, 13.7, 13.6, 14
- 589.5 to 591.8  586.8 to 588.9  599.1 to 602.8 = 0.109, 12.9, 12.4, 13.4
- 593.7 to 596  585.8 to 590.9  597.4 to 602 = -0.129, 12.4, 13.7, 13.4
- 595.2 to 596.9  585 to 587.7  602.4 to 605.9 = 0.015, 13.7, 13.8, 14.1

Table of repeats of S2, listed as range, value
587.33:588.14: 13.4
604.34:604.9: 14.4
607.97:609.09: 13.9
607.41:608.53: 13.8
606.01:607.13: 14.5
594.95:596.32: 13.7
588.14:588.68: 12.2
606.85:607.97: 14.2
